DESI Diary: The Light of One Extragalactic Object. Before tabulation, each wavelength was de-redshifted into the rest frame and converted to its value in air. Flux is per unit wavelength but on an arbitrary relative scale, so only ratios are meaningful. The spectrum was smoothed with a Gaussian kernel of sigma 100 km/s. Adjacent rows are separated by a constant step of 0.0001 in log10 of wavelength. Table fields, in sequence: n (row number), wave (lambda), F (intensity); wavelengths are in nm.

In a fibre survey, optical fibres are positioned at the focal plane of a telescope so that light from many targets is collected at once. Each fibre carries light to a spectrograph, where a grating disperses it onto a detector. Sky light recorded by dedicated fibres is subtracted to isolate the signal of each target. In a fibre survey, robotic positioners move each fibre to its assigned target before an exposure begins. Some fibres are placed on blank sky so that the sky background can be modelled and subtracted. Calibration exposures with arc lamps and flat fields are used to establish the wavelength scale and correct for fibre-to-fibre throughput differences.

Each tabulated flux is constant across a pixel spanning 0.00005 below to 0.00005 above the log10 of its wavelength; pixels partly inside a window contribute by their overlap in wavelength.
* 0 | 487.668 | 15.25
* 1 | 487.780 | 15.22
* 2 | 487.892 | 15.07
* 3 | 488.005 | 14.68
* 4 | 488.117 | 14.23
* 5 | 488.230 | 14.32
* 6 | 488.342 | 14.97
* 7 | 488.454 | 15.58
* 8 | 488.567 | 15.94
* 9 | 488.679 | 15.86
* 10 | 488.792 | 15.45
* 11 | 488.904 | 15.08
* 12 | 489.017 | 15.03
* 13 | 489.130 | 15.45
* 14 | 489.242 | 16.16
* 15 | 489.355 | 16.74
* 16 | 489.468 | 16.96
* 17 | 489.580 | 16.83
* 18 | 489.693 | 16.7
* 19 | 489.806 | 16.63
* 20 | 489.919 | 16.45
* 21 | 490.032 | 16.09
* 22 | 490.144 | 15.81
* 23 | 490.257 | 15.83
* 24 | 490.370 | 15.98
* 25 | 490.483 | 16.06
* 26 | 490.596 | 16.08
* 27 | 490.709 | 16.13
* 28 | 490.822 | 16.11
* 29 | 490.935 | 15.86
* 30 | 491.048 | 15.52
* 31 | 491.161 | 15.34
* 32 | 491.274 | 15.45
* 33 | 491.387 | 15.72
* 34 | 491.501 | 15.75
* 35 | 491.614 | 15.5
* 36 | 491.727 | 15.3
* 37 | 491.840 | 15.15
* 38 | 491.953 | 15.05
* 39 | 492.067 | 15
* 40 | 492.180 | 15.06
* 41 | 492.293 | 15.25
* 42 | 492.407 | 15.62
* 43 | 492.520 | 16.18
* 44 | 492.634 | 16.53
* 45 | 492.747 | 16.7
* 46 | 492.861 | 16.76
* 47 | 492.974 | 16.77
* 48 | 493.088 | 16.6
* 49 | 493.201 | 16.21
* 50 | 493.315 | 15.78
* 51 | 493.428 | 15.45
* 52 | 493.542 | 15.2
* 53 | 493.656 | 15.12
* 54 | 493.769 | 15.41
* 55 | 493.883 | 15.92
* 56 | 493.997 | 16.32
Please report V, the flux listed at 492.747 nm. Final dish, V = 16.7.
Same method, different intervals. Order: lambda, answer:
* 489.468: 16.96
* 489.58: 16.83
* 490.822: 16.11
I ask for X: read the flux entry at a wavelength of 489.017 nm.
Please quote 15.03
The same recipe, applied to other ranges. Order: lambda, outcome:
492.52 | 16.18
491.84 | 15.15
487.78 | 15.22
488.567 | 15.94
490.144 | 15.81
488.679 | 15.86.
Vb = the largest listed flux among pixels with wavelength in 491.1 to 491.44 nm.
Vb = 15.72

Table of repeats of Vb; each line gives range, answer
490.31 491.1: 16.13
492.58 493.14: 16.77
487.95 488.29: 14.68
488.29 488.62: 15.94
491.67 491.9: 15.3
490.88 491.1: 15.86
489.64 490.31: 16.7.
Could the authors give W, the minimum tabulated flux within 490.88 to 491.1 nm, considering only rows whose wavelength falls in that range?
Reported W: 15.52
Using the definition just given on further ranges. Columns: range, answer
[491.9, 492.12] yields 15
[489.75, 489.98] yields 16.45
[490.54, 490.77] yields 16.08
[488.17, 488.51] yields 14.32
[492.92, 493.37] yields 15.78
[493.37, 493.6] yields 15.2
